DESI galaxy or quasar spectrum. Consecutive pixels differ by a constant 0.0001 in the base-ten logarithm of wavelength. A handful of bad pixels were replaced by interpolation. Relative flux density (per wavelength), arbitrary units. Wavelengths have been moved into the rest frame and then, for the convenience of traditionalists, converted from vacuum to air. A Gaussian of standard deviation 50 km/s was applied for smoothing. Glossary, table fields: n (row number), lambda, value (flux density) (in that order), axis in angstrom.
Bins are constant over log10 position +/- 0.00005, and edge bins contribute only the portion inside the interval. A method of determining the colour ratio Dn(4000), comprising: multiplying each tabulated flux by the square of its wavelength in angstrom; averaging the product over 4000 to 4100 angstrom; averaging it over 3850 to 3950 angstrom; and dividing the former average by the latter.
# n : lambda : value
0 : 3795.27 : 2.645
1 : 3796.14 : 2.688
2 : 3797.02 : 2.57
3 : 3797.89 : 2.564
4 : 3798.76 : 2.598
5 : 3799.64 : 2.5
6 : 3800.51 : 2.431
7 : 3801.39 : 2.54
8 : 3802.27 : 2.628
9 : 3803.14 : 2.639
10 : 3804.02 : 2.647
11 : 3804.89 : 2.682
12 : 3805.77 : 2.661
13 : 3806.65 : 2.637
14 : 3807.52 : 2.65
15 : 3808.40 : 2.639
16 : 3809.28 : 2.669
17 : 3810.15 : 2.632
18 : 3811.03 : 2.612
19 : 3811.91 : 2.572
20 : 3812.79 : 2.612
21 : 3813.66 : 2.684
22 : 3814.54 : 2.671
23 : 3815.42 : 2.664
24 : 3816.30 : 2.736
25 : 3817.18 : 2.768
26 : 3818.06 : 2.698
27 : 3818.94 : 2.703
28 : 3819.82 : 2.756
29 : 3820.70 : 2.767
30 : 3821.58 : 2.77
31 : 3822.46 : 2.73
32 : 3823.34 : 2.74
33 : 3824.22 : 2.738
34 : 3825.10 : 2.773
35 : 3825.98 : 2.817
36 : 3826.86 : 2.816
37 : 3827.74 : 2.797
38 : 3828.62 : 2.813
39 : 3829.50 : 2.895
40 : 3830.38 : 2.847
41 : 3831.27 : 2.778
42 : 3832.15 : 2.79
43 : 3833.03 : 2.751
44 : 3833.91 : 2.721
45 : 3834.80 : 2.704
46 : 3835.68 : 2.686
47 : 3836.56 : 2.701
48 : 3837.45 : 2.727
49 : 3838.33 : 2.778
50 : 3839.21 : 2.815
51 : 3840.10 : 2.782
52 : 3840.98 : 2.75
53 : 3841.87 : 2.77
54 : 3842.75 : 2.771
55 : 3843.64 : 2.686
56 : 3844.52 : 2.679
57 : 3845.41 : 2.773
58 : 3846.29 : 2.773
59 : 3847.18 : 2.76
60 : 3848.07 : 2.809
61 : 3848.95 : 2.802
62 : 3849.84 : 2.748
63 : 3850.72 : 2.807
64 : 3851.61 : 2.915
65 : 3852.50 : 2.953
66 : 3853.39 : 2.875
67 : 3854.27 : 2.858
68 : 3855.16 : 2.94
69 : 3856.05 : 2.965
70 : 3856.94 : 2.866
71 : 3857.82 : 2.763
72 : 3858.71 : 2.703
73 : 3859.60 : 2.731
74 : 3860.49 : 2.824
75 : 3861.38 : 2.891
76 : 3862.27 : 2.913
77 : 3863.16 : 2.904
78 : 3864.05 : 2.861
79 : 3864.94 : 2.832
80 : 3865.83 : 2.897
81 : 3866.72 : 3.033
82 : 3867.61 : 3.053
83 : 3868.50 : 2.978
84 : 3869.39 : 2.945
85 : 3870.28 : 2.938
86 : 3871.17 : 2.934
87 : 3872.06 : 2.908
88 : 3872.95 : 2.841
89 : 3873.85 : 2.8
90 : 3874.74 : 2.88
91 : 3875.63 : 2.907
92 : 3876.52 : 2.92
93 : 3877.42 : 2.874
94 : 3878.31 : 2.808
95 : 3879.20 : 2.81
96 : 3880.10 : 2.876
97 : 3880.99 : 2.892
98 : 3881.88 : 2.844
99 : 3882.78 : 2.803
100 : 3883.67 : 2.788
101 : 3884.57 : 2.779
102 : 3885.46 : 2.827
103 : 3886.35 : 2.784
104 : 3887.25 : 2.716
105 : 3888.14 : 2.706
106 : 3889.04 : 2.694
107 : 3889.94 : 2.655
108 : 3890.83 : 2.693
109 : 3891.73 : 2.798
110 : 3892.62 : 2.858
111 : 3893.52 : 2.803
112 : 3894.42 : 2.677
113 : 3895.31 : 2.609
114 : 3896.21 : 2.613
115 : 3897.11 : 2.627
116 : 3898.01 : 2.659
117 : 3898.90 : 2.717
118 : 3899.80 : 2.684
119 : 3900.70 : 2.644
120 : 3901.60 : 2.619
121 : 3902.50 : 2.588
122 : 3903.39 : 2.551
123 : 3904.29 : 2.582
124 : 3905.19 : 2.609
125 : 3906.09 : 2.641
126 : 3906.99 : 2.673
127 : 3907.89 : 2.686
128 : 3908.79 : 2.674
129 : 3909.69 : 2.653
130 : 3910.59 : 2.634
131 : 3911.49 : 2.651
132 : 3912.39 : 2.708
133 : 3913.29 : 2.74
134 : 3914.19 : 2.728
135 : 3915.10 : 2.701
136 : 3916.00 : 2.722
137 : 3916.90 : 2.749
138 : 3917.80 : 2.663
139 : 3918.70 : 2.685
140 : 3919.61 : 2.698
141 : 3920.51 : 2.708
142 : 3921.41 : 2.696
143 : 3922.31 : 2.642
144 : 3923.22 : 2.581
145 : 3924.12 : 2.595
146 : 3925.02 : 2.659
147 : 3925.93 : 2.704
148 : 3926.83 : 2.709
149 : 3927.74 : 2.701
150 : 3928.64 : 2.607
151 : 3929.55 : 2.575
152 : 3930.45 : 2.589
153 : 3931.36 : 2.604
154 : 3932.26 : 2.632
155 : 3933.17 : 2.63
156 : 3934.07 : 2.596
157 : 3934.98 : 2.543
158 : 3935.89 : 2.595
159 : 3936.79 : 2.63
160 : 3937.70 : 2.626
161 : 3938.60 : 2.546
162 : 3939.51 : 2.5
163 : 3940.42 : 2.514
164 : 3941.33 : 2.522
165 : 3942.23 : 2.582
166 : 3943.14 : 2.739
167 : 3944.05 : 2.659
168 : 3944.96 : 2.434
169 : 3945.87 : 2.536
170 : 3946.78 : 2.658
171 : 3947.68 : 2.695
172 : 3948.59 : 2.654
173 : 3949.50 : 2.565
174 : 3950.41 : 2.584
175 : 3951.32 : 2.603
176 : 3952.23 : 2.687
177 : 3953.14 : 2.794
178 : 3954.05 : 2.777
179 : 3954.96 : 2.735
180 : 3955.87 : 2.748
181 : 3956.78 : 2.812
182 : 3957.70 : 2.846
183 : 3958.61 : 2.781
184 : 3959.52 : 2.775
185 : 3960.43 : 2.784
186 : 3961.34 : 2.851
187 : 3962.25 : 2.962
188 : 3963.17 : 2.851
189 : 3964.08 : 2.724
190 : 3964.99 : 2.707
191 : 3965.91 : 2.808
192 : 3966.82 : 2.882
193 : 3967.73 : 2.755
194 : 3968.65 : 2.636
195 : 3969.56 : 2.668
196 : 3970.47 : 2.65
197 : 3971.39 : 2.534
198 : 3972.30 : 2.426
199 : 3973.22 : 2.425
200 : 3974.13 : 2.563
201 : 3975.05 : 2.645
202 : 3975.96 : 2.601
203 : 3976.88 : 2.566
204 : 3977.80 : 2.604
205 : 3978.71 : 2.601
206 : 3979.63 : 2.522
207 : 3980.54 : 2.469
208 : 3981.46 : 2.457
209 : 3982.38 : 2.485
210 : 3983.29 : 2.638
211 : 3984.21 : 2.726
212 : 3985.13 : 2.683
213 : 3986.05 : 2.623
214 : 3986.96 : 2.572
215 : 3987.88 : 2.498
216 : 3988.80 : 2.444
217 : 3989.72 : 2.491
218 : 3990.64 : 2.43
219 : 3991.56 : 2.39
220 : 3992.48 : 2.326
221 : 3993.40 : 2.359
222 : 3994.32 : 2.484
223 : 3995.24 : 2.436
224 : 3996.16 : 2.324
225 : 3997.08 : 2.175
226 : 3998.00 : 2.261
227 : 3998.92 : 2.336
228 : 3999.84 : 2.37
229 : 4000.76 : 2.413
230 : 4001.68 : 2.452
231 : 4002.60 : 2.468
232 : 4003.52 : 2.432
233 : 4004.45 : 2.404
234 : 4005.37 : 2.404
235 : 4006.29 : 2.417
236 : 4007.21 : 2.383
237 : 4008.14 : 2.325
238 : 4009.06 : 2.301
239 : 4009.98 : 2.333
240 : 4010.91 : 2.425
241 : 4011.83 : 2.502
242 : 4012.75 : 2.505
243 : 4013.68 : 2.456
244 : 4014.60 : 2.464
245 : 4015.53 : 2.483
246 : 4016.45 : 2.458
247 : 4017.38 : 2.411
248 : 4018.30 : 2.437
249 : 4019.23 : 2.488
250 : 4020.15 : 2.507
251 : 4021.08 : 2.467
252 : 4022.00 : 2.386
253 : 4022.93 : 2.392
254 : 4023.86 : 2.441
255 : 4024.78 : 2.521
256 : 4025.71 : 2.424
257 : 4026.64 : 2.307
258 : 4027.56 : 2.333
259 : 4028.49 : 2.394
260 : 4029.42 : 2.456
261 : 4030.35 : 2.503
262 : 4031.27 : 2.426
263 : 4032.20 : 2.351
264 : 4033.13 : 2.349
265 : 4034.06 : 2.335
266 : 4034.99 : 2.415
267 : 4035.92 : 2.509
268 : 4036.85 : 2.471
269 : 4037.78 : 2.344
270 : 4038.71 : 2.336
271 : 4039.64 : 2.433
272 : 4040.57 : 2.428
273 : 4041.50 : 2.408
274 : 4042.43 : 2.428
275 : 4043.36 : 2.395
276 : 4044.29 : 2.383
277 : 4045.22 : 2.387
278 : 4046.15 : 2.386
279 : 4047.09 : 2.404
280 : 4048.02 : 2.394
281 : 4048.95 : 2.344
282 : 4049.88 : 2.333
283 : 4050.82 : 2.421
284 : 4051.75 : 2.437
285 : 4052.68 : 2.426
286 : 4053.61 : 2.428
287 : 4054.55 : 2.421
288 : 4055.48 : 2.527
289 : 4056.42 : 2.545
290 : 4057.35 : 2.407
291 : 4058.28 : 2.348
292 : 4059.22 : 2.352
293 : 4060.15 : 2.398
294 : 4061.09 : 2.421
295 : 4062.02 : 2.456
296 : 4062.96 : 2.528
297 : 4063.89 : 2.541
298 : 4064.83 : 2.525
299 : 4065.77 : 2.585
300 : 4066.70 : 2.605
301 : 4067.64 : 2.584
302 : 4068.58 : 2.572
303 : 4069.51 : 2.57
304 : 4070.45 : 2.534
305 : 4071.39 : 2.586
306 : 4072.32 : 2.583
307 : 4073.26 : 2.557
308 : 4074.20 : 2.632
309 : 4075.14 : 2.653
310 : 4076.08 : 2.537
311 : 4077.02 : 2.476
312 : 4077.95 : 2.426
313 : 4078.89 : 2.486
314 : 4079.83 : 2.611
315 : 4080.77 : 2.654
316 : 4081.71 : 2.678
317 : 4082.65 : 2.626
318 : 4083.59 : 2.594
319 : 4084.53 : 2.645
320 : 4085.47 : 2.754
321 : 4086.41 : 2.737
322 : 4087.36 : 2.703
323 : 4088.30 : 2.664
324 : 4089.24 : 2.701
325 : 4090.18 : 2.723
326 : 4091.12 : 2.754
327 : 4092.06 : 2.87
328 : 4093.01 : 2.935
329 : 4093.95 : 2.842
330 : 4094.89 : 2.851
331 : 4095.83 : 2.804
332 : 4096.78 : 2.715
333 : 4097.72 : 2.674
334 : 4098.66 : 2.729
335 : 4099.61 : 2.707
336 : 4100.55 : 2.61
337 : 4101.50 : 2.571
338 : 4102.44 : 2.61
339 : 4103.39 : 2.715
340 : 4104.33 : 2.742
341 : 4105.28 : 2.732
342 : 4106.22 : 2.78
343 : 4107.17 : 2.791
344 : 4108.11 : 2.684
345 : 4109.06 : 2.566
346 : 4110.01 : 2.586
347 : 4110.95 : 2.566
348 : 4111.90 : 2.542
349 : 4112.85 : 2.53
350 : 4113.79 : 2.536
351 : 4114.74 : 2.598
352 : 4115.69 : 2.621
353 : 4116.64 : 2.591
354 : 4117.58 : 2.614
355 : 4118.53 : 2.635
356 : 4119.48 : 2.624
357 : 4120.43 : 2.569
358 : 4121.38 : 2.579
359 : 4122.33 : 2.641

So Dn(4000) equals 1.0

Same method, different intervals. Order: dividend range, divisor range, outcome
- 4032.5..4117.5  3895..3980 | 1.03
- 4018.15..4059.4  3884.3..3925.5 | 0.96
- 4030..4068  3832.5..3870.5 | 0.95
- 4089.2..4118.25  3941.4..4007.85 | 1.11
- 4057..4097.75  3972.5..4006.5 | 1.10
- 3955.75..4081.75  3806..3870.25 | 0.98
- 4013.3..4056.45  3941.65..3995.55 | 0.95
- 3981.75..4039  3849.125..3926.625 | 0.93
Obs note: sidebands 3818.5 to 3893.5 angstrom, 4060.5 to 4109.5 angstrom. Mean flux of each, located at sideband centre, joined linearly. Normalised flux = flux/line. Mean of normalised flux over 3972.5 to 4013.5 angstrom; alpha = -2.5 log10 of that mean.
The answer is 0.11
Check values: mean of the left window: 2.81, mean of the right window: 2.65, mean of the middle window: 2.46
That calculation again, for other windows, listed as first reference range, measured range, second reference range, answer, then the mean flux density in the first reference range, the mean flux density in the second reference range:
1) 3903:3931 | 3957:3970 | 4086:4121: -0.05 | 2.66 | 2.68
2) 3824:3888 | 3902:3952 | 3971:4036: 0.01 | 2.83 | 2.45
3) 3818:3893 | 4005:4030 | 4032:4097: 0.07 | 2.81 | 2.53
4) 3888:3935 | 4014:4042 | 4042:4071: 0.03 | 2.66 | 2.45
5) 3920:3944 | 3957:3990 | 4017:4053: -0.05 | 2.62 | 2.41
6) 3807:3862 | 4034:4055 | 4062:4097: 0.11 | 2.76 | 2.64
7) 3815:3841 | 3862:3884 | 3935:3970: -0.06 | 2.76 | 2.69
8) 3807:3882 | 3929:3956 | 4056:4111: 0.04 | 2.8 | 2.63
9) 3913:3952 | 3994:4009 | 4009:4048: 0.05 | 2.63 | 2.42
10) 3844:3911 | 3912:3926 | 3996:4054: 0.00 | 2.79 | 2.41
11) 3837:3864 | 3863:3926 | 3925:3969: 0.00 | 2.81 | 2.68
